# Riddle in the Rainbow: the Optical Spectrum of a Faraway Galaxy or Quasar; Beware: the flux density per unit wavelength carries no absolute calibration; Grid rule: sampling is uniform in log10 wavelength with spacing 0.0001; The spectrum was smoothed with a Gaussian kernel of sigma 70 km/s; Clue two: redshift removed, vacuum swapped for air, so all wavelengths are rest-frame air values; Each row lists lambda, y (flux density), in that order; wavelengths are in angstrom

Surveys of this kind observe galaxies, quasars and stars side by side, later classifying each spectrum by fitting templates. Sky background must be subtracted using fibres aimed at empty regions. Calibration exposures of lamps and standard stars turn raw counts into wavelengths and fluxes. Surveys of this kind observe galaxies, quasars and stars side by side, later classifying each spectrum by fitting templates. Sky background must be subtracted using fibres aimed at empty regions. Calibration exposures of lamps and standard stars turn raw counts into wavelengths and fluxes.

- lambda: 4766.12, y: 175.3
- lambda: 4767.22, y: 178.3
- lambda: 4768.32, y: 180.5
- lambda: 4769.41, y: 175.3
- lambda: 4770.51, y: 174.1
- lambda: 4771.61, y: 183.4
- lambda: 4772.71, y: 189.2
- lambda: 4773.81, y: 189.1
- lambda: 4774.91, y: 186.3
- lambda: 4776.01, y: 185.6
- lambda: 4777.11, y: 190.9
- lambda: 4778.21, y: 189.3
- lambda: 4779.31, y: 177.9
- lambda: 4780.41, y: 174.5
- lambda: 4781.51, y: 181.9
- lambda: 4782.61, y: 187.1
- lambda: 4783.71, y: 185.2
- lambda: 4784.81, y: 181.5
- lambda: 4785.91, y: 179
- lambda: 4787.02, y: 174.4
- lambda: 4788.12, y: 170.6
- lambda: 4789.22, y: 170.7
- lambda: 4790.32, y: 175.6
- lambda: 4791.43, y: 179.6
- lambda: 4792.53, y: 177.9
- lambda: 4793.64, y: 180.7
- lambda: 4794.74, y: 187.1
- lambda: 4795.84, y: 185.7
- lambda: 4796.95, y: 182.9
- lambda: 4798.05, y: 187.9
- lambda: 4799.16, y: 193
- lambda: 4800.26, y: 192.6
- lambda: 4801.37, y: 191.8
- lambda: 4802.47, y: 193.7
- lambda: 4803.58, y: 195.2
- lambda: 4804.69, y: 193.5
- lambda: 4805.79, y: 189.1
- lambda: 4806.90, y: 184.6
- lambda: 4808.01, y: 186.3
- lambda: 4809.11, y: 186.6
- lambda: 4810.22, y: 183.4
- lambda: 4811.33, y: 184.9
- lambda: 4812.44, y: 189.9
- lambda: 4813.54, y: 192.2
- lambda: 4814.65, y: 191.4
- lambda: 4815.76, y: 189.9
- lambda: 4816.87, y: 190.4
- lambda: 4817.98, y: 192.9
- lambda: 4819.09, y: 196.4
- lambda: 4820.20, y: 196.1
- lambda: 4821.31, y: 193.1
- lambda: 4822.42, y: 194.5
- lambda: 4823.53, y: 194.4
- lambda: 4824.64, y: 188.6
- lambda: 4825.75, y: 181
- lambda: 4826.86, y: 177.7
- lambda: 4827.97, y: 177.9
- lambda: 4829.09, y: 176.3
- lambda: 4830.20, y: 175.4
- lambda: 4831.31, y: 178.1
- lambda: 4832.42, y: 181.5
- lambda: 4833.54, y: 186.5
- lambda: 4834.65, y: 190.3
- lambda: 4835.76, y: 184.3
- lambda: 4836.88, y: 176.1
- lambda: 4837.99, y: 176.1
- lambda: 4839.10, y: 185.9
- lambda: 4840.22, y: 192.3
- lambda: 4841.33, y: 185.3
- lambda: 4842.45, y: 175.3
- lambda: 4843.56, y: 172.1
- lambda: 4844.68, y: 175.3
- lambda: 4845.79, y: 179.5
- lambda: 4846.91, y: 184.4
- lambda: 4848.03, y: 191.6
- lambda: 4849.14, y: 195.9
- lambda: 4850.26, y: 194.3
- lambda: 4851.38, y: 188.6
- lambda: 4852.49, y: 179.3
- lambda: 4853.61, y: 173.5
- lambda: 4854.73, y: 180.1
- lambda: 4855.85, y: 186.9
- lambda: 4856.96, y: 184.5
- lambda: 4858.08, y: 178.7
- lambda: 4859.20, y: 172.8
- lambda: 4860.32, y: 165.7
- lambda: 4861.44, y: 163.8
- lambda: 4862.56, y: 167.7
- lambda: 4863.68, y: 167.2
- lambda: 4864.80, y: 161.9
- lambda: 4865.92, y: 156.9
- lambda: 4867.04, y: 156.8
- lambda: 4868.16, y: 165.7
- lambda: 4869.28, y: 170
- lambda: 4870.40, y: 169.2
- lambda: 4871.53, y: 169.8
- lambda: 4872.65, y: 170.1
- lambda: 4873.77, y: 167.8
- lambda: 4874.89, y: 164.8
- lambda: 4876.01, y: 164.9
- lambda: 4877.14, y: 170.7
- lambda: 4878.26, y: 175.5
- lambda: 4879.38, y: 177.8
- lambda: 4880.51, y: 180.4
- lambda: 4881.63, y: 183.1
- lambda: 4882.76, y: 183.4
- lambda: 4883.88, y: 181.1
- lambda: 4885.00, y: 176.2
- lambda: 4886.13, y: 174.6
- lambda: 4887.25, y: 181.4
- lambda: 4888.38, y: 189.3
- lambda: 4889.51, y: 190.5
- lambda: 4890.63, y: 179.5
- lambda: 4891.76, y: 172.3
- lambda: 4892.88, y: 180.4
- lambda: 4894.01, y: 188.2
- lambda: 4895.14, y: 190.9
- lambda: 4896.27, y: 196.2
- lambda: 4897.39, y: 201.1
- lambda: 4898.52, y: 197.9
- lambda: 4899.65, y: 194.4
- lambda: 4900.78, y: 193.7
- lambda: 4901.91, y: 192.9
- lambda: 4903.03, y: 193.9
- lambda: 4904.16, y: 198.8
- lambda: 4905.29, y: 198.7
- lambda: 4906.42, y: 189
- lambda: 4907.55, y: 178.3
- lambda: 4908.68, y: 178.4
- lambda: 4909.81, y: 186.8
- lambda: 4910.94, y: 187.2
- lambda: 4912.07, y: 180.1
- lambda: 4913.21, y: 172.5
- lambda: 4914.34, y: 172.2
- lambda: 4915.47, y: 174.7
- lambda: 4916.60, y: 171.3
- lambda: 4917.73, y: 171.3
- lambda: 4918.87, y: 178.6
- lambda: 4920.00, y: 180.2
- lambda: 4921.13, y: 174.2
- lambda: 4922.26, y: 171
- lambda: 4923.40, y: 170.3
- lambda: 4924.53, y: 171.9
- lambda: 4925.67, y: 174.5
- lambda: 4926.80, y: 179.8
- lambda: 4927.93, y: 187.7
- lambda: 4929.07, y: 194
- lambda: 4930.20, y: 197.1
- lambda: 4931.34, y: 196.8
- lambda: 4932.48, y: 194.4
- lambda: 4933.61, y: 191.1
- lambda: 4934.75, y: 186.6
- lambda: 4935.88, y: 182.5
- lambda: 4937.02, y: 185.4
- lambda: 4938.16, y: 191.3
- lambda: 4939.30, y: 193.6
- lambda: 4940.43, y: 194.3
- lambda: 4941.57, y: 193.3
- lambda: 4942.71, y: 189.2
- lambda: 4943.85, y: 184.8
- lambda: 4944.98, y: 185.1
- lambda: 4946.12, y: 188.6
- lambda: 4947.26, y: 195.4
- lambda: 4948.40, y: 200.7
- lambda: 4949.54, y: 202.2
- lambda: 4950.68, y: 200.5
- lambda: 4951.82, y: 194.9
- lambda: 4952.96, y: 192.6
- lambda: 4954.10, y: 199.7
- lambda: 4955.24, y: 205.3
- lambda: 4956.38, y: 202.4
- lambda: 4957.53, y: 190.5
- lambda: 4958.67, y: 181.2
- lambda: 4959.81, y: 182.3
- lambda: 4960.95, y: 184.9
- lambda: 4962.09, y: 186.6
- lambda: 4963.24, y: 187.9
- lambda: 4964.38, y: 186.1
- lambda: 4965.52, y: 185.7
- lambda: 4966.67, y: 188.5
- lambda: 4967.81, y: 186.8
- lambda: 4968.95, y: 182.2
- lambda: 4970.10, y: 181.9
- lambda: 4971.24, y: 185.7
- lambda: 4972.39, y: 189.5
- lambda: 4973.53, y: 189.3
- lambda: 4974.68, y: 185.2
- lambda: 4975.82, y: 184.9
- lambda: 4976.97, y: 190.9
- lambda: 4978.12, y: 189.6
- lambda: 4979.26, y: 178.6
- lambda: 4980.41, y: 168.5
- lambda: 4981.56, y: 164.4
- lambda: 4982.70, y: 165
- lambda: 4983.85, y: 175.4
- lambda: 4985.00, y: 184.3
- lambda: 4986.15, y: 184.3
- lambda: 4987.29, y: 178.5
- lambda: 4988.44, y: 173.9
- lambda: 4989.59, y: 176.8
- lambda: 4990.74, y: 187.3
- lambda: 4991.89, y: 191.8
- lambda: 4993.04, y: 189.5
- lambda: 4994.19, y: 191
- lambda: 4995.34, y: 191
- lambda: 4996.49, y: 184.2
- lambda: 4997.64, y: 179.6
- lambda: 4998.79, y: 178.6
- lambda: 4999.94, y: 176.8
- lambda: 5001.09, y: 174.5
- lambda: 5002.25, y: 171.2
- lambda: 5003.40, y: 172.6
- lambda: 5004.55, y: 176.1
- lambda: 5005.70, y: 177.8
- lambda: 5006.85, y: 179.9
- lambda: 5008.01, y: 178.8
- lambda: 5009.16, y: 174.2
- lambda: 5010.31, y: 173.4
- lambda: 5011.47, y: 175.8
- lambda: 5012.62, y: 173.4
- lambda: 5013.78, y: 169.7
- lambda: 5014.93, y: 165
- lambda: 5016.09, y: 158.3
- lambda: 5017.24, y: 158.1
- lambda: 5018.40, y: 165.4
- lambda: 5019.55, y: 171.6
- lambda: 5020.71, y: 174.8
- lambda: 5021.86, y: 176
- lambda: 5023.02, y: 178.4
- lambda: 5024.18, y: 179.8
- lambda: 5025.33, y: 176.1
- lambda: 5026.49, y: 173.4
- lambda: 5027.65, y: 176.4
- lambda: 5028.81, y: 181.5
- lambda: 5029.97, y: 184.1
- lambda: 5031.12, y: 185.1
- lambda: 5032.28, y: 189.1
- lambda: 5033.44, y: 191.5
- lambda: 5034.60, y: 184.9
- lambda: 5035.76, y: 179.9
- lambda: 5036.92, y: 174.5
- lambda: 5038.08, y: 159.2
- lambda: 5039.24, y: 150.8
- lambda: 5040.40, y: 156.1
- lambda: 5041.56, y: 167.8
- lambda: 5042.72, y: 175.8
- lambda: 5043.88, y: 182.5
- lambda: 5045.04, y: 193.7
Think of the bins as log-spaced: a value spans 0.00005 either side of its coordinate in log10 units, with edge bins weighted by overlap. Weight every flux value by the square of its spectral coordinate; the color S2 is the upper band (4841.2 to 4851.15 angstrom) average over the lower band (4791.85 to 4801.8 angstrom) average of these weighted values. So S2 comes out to 1.0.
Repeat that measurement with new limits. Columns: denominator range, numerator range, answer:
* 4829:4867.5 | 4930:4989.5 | 1.10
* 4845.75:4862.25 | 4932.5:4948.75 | 1.09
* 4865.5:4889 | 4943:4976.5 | 1.14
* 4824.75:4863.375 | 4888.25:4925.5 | 1.04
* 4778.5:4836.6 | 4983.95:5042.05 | 1.04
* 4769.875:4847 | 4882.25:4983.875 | 1.06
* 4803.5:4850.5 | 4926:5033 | 1.05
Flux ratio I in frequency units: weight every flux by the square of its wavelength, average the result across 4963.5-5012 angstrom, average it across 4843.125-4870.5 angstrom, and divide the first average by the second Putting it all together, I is 1.09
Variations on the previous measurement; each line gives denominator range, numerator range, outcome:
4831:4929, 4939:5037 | 1.06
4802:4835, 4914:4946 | 1.02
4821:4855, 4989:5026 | 1.03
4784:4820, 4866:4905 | 1.00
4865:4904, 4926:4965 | 1.09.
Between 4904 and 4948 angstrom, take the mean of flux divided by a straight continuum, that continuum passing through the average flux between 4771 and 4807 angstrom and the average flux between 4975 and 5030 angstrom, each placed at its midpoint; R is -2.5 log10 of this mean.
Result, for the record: -0.03 mag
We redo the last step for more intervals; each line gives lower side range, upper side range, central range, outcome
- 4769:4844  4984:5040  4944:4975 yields -0.07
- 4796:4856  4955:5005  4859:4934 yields 0.03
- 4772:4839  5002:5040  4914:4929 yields 0.02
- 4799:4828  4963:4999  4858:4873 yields 0.13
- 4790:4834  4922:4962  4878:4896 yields 0.04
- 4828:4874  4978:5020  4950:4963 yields -0.10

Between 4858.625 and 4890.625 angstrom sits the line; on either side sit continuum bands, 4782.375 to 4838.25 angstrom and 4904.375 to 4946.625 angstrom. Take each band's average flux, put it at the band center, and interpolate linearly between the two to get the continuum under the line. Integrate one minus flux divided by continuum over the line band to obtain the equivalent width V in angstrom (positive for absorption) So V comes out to 2.1 angstrom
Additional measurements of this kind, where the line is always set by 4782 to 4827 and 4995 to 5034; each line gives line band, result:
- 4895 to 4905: -0.77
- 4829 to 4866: 1.06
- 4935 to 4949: -0.82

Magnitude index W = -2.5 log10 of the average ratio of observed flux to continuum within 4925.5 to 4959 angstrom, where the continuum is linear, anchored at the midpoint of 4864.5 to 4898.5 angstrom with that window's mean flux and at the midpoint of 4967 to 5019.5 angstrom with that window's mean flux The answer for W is -0.08 mag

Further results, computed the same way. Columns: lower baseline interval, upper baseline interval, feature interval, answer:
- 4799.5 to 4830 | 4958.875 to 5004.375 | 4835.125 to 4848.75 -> 0.04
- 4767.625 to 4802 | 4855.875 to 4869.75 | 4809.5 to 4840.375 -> -0.07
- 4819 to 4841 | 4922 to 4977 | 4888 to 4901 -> -0.01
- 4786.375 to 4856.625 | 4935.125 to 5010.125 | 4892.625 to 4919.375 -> -0.01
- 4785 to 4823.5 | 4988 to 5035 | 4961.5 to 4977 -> -0.04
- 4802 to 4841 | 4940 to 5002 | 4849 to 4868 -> 0.08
